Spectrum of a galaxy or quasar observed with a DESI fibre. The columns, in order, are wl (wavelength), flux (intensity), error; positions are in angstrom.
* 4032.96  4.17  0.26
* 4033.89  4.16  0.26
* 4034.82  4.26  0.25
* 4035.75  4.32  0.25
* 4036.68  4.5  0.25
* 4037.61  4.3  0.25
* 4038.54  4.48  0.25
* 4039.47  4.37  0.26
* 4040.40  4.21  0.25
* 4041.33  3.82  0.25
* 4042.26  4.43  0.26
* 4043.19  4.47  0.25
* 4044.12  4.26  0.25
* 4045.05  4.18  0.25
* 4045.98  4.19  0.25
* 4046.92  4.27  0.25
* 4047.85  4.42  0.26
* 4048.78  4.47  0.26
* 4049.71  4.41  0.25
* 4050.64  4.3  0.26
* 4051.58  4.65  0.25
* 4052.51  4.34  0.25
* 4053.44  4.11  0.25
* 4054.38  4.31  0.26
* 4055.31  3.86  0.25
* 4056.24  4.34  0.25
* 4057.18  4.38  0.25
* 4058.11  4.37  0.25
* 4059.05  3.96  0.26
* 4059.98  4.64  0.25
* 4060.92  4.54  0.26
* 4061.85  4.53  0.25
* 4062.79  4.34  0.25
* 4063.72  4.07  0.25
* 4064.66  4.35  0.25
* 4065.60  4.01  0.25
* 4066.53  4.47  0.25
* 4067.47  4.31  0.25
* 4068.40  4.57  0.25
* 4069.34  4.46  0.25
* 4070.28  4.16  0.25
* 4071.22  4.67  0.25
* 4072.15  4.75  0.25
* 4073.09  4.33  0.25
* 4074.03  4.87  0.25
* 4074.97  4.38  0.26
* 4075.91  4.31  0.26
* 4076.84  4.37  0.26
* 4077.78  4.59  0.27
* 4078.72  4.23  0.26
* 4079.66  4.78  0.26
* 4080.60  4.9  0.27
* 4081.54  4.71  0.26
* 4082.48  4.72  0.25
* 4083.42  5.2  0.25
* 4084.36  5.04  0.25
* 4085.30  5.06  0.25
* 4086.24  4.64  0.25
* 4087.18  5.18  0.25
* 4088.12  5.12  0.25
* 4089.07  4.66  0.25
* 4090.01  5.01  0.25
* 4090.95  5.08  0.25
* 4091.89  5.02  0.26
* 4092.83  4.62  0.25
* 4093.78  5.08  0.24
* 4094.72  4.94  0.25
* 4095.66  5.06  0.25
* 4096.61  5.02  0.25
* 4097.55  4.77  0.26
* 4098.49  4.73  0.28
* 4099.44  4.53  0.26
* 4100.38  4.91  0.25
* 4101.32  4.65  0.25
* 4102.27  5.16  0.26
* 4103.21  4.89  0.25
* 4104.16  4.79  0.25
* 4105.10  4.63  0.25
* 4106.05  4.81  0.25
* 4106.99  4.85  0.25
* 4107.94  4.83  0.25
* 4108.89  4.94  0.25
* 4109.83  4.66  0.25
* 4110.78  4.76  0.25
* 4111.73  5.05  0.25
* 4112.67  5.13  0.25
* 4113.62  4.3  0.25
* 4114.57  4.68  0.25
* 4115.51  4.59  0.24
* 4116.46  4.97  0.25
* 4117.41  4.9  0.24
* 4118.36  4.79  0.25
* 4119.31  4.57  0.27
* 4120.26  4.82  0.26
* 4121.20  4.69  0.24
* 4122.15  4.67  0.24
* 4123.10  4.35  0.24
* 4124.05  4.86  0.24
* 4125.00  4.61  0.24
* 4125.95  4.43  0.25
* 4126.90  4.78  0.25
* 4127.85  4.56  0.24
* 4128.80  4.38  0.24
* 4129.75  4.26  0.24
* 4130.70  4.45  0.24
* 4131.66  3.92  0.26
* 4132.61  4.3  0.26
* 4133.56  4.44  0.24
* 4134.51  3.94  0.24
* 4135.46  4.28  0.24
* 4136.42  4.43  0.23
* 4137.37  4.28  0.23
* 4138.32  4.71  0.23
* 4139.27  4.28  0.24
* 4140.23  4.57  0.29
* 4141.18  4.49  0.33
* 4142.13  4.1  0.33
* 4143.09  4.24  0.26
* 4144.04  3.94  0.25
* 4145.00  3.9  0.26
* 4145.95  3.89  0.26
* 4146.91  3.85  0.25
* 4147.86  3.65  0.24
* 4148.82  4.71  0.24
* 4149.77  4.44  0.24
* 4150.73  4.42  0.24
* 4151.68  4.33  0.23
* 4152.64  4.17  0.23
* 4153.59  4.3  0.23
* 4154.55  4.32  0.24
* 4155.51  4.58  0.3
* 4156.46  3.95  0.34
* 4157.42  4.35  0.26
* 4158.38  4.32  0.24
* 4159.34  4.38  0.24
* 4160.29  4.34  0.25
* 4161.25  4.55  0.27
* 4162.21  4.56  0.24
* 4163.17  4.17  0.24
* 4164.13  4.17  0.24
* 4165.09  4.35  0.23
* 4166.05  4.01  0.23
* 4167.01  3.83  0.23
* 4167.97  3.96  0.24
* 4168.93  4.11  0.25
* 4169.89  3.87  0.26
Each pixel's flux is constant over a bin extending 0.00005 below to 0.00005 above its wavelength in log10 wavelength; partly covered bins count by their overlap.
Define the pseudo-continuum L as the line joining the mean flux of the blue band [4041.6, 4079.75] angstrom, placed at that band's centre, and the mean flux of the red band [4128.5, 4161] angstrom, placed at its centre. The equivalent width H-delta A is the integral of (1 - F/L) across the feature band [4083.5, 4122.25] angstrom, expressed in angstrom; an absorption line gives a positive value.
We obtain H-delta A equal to -4.8 angstrom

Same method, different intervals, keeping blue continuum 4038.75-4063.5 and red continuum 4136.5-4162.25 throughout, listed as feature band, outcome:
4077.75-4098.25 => -2.79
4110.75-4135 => -1.64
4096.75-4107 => -1.19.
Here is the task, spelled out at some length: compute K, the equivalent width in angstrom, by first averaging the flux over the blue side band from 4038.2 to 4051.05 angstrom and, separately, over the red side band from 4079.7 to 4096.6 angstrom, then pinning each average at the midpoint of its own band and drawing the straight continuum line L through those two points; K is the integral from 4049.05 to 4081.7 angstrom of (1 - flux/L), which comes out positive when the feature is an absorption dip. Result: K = 1.4 angstrom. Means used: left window 4.31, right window 4.94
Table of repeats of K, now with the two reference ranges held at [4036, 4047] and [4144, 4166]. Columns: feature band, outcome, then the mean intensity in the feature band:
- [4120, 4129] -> -0.8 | 4.62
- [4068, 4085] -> -1.4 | 4.62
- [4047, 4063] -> -0.2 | 4.35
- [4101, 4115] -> -1.8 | 4.81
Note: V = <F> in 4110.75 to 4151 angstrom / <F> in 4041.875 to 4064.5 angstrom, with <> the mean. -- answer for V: 1.0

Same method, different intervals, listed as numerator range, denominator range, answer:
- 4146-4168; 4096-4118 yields 0.88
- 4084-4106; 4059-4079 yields 1.11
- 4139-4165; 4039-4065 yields 0.99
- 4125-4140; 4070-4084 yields 0.95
